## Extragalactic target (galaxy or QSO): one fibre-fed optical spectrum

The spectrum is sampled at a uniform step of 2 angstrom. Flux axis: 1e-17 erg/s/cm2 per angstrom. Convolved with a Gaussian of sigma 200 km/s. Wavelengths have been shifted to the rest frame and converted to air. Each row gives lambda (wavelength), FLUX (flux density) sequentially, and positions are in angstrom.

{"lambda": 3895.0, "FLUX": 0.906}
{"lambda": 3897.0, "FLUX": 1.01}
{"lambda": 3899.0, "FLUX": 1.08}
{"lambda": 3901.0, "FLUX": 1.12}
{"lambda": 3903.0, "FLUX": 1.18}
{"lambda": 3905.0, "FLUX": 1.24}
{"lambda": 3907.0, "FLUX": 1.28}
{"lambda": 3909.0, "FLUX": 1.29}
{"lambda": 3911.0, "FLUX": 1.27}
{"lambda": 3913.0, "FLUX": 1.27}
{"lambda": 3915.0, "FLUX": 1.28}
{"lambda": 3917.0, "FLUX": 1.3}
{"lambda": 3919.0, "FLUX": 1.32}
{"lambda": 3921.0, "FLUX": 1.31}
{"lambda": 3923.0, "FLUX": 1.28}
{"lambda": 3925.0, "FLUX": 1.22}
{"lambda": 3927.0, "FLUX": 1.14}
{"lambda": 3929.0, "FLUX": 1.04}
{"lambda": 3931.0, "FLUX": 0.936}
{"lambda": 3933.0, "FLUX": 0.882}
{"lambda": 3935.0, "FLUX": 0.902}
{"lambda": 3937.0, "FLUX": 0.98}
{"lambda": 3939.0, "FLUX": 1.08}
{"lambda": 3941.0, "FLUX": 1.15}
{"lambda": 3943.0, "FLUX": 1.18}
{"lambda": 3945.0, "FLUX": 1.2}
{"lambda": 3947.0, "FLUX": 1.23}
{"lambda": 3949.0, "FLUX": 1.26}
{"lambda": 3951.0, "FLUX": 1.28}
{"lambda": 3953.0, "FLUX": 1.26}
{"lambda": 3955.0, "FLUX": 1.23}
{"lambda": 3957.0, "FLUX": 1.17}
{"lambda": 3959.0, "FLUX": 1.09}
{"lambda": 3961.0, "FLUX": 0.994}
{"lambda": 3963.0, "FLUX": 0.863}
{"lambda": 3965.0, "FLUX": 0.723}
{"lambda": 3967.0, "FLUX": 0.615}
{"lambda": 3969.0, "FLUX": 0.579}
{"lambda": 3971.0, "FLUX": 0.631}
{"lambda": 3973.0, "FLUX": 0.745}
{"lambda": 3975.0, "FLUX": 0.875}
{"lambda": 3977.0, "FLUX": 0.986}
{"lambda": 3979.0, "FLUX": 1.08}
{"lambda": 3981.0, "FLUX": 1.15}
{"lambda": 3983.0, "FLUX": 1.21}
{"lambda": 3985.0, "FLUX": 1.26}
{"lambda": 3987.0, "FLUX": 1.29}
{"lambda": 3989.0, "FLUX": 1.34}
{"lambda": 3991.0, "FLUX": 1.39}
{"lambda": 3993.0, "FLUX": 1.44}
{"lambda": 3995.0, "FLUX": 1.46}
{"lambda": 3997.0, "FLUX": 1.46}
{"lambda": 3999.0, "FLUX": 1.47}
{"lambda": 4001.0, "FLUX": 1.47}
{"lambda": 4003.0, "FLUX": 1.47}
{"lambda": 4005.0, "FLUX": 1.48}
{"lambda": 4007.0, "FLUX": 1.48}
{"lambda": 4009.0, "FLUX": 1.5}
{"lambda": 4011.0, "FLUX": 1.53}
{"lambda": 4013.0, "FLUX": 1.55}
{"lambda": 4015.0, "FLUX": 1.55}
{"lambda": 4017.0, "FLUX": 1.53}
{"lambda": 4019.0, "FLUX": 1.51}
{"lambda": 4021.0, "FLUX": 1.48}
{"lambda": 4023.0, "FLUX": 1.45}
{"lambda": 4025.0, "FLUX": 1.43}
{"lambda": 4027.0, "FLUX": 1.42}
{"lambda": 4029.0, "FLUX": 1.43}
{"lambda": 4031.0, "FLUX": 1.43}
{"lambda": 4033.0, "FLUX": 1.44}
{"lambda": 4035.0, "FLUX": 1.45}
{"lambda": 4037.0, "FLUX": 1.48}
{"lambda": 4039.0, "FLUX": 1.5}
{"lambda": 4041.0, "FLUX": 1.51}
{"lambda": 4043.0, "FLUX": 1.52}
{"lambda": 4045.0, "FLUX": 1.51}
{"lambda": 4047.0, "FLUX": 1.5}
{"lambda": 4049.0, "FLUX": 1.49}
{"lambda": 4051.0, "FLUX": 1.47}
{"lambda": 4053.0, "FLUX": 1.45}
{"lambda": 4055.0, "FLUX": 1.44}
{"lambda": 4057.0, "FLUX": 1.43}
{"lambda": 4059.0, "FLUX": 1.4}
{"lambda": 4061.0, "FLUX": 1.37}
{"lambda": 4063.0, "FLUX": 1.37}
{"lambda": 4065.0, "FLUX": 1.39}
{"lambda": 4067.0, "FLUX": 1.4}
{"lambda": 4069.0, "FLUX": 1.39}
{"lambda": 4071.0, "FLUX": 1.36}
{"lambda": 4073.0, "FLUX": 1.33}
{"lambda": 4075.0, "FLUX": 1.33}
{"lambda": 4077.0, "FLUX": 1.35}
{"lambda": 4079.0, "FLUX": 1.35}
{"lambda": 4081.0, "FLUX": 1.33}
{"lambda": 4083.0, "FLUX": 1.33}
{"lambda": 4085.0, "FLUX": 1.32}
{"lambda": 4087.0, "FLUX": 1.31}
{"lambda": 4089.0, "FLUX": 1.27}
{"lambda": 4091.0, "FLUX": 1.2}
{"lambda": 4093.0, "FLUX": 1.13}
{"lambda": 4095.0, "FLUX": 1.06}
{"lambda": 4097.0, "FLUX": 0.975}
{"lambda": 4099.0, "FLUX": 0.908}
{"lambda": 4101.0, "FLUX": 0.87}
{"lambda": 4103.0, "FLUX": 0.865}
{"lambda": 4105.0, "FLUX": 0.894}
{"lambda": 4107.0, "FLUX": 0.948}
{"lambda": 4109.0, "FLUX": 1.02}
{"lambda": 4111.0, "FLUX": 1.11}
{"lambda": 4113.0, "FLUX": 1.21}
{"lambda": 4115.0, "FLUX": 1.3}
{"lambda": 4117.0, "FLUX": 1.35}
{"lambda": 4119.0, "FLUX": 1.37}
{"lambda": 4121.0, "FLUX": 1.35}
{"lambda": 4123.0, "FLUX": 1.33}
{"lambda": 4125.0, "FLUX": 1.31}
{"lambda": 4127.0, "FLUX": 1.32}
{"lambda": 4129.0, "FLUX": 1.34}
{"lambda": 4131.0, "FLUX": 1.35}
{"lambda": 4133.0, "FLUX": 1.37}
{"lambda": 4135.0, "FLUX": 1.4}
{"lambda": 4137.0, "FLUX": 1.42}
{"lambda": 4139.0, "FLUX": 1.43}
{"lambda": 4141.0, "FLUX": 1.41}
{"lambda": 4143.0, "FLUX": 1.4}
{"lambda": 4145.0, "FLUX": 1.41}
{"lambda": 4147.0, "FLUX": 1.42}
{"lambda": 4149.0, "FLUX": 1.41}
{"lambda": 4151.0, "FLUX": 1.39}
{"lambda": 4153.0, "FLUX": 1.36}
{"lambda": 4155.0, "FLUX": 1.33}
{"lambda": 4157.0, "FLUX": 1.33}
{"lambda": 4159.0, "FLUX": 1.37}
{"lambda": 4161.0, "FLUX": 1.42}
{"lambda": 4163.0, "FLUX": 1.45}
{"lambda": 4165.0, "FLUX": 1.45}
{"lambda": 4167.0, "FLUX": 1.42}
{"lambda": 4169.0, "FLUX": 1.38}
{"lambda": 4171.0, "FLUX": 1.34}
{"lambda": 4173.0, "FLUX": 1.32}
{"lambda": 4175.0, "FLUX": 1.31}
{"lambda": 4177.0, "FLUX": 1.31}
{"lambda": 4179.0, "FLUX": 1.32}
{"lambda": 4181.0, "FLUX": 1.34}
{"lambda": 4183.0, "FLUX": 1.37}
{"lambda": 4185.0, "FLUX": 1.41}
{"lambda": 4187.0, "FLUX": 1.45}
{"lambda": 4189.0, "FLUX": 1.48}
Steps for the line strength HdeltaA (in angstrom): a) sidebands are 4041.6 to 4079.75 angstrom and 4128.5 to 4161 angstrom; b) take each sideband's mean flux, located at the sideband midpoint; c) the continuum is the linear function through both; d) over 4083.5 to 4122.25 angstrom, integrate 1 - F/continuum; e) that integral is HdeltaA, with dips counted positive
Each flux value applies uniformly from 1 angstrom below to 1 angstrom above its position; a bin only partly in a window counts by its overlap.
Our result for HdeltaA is 7.4 angstrom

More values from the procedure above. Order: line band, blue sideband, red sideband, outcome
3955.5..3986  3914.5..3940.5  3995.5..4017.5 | 9.03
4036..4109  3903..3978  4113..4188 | -2.07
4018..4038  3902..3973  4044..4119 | -4.14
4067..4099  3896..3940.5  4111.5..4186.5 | 1.03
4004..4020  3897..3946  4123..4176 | -3.45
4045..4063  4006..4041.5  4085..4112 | -1.86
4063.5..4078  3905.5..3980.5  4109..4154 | -1.20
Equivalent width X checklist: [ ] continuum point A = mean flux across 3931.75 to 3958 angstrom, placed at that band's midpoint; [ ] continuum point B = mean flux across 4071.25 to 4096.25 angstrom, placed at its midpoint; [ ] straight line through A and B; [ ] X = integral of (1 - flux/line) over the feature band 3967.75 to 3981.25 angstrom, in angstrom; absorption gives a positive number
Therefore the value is 3.7 angstrom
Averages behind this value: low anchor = 1.14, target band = 0.843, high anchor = 1.28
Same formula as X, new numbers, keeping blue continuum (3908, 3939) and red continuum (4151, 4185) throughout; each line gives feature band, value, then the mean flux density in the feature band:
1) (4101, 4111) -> 2.8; 0.943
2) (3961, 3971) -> 4.0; 0.718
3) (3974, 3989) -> 0.9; 1.14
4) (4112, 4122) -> 0.1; 1.32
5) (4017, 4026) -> -1.7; 1.47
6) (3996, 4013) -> -3.6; 1.49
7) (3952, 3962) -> 0.3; 1.15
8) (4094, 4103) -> 2.5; 0.943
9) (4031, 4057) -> -4.4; 1.48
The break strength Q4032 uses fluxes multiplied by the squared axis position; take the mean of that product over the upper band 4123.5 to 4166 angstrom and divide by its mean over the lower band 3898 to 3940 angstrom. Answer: 1.33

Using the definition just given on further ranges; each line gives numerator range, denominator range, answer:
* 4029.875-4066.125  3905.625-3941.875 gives 1.33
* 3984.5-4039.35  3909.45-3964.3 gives 1.31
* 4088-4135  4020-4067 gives 0.84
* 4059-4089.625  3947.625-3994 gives 1.33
